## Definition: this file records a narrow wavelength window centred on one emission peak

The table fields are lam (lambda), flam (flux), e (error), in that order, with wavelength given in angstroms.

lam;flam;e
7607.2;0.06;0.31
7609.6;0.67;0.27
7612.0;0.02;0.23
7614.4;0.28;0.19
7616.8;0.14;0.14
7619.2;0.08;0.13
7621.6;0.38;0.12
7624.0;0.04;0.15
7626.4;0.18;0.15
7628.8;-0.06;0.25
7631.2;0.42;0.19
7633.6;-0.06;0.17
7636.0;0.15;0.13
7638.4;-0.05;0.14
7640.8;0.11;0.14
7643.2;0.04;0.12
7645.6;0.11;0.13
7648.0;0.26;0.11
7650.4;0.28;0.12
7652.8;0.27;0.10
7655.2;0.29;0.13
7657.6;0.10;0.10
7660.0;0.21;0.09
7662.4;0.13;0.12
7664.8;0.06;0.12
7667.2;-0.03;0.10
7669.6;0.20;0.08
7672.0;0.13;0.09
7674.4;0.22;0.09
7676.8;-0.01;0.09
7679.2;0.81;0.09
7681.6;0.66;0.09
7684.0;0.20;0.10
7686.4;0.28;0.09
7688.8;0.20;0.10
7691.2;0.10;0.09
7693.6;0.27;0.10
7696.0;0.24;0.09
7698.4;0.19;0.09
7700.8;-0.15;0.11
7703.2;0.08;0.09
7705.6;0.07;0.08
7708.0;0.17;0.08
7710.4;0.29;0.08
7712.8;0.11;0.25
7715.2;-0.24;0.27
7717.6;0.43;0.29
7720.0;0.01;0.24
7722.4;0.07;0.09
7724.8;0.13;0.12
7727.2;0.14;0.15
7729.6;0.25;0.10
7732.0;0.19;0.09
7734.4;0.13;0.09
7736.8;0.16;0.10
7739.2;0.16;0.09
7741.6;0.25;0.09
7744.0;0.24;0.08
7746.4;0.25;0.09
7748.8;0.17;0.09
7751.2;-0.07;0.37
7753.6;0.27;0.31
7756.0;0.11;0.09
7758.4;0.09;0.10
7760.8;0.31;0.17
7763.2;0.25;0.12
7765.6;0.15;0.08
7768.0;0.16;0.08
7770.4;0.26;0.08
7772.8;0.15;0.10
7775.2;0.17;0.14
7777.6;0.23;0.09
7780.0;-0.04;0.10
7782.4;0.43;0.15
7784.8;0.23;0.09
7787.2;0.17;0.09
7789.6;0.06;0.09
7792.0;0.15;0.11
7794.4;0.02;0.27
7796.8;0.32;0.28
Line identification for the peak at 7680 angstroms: H-gamma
